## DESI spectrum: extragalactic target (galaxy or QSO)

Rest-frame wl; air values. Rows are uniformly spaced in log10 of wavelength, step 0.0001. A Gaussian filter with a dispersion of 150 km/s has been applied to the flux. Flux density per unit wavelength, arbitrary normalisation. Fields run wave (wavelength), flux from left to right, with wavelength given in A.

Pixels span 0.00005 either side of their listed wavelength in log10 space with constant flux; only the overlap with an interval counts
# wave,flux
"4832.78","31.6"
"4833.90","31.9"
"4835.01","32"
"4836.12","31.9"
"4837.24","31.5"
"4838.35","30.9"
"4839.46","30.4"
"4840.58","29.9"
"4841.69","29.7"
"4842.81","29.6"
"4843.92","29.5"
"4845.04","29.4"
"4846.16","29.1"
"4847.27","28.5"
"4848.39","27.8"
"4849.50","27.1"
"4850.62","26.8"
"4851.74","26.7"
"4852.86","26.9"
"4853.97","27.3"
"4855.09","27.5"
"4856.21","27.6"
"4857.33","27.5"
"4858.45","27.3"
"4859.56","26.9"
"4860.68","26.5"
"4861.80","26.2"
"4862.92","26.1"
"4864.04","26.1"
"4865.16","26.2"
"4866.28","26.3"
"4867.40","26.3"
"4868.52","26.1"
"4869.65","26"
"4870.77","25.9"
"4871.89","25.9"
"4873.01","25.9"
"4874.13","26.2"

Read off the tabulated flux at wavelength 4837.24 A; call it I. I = 31.5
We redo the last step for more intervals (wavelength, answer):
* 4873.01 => 25.9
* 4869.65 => 26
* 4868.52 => 26.1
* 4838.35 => 30.9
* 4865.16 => 26.2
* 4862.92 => 26.1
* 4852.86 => 26.9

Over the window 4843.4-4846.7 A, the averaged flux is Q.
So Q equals 29.3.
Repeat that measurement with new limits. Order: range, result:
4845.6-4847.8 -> 28.9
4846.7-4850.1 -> 27.8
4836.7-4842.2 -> 30.5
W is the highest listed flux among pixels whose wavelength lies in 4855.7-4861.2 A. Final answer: 27.6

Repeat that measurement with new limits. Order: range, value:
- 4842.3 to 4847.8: 29.6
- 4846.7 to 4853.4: 28.5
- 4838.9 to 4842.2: 30.4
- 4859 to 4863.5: 26.9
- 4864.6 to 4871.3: 26.3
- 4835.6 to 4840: 31.9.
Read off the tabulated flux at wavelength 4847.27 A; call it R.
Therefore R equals 28.5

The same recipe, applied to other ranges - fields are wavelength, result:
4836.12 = 31.9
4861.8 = 26.2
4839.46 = 30.4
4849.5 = 27.1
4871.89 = 25.9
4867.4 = 26.3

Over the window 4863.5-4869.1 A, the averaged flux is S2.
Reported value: 26.2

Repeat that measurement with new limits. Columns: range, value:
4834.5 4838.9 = 31.6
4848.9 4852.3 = 26.9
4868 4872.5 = 26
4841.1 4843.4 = 29.7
